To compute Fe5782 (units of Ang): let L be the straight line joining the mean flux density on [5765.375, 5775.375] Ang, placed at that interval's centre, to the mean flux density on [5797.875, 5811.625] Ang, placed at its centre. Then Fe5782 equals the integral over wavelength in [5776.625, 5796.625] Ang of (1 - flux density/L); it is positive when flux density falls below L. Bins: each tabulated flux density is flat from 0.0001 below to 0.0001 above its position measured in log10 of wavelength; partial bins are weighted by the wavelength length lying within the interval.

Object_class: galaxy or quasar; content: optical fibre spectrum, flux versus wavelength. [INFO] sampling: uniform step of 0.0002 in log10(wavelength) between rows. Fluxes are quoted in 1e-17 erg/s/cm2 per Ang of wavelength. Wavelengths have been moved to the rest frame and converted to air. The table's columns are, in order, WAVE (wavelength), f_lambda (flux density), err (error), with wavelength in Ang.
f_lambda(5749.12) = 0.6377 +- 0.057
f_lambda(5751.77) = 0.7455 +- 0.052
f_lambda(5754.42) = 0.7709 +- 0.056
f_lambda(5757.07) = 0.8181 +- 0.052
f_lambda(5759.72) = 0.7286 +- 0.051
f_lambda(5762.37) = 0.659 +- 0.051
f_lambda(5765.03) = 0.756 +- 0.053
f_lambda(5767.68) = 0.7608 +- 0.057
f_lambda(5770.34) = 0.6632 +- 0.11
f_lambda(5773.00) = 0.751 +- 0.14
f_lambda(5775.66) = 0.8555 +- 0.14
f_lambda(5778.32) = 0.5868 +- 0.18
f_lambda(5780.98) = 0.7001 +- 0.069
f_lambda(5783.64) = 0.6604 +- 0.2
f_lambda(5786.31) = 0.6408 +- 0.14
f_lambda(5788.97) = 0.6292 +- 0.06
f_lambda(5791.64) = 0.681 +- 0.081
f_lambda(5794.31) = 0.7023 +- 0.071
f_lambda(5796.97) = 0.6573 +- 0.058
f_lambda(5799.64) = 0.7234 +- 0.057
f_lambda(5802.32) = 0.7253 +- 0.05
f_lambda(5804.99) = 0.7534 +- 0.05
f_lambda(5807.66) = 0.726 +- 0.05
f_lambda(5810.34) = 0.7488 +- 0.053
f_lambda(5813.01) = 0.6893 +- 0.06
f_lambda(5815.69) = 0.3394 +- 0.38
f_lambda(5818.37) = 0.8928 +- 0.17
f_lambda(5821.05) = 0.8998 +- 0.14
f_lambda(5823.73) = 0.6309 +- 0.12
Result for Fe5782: 2.1 Ang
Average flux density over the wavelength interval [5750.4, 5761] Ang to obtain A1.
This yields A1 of 0.765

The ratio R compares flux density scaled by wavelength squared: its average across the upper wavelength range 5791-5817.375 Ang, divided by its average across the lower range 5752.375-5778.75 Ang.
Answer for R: 0.93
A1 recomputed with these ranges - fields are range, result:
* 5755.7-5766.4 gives 0.741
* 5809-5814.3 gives 0.72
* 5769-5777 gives 0.756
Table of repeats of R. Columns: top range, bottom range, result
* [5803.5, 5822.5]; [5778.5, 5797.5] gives 1.10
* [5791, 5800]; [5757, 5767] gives 0.95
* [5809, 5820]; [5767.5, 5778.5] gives 0.93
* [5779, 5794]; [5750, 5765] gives 0.90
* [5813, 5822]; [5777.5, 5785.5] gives 1.09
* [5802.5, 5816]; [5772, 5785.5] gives 0.97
